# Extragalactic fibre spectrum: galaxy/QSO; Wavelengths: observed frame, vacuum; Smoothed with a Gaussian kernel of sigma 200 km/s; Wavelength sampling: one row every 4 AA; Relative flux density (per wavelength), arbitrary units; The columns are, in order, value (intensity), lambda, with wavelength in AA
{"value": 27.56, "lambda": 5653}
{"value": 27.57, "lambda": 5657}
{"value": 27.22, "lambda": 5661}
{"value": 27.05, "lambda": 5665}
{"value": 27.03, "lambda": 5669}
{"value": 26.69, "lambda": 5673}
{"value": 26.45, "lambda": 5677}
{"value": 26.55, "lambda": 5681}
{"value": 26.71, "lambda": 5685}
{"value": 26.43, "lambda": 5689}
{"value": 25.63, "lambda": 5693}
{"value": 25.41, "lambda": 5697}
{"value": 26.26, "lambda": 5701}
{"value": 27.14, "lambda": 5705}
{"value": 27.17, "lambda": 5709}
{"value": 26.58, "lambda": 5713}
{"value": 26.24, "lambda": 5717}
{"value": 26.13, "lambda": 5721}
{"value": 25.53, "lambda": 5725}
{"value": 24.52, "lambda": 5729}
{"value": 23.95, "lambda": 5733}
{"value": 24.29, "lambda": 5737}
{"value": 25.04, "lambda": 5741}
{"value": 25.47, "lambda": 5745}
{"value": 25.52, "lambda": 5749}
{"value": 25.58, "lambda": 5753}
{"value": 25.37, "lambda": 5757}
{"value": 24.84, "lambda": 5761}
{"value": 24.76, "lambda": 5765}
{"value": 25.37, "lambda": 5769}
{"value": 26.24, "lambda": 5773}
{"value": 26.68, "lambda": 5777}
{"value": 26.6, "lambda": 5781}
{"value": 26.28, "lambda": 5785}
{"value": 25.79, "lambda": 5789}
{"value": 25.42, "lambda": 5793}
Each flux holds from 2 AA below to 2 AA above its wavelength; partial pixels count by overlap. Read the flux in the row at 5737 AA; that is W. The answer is 24.29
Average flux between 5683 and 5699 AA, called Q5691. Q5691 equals 26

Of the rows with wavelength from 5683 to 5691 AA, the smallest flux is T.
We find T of 26.43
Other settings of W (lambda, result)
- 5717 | 26.24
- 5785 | 26.28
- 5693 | 25.63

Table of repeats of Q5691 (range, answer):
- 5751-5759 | 25.5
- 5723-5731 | 25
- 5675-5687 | 26.6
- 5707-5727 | 26.3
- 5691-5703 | 25.8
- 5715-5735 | 25.3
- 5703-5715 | 27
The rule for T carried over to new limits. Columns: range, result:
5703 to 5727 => 25.53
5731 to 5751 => 23.95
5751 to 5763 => 24.84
